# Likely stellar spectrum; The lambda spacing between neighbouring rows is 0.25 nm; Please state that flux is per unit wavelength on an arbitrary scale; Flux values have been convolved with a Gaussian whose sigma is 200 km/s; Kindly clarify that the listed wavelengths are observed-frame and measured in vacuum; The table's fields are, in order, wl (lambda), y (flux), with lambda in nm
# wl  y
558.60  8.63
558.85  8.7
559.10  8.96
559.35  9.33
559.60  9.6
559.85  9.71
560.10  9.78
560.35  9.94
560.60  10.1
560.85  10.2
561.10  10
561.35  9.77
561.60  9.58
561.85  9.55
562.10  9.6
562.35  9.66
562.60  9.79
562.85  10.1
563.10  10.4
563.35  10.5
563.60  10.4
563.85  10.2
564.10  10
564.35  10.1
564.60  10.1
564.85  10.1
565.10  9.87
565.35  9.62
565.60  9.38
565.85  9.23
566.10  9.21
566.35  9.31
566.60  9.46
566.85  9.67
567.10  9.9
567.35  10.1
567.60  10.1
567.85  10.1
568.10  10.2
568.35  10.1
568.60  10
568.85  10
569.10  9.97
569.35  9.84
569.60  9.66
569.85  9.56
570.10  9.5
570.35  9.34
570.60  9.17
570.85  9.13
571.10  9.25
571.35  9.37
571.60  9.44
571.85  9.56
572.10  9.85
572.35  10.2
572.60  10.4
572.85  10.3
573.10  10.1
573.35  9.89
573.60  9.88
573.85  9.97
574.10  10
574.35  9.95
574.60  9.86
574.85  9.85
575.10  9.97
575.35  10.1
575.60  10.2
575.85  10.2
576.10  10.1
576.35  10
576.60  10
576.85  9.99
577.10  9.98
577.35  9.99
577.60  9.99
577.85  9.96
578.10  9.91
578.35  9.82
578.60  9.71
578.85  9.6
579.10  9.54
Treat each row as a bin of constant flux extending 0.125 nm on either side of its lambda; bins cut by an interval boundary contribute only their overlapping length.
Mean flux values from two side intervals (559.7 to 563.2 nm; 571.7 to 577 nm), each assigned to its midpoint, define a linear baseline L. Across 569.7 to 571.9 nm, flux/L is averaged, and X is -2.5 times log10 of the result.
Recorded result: 0.07 mag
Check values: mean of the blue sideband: 9.86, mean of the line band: 9.37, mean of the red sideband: 10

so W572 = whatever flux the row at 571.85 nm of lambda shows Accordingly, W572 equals 9.56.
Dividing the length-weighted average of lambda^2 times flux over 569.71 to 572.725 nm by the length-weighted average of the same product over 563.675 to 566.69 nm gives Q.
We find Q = 1.00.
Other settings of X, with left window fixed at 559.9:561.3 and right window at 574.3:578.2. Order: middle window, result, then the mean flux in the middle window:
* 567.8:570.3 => 0.01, 9.87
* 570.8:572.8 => 0.03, 9.69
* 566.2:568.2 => 0.02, 9.84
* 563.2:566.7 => 0.02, 9.83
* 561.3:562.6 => 0.04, 9.64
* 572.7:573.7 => -0.01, 10.1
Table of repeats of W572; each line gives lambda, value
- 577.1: 9.98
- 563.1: 10.4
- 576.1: 10.1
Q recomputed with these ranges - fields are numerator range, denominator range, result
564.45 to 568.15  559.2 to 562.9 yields 1.02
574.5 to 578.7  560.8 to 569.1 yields 1.05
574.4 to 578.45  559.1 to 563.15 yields 1.08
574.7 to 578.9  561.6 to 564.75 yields 1.04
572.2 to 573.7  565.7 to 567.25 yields 1.09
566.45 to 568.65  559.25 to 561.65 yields 1.04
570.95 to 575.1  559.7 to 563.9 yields 1.03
